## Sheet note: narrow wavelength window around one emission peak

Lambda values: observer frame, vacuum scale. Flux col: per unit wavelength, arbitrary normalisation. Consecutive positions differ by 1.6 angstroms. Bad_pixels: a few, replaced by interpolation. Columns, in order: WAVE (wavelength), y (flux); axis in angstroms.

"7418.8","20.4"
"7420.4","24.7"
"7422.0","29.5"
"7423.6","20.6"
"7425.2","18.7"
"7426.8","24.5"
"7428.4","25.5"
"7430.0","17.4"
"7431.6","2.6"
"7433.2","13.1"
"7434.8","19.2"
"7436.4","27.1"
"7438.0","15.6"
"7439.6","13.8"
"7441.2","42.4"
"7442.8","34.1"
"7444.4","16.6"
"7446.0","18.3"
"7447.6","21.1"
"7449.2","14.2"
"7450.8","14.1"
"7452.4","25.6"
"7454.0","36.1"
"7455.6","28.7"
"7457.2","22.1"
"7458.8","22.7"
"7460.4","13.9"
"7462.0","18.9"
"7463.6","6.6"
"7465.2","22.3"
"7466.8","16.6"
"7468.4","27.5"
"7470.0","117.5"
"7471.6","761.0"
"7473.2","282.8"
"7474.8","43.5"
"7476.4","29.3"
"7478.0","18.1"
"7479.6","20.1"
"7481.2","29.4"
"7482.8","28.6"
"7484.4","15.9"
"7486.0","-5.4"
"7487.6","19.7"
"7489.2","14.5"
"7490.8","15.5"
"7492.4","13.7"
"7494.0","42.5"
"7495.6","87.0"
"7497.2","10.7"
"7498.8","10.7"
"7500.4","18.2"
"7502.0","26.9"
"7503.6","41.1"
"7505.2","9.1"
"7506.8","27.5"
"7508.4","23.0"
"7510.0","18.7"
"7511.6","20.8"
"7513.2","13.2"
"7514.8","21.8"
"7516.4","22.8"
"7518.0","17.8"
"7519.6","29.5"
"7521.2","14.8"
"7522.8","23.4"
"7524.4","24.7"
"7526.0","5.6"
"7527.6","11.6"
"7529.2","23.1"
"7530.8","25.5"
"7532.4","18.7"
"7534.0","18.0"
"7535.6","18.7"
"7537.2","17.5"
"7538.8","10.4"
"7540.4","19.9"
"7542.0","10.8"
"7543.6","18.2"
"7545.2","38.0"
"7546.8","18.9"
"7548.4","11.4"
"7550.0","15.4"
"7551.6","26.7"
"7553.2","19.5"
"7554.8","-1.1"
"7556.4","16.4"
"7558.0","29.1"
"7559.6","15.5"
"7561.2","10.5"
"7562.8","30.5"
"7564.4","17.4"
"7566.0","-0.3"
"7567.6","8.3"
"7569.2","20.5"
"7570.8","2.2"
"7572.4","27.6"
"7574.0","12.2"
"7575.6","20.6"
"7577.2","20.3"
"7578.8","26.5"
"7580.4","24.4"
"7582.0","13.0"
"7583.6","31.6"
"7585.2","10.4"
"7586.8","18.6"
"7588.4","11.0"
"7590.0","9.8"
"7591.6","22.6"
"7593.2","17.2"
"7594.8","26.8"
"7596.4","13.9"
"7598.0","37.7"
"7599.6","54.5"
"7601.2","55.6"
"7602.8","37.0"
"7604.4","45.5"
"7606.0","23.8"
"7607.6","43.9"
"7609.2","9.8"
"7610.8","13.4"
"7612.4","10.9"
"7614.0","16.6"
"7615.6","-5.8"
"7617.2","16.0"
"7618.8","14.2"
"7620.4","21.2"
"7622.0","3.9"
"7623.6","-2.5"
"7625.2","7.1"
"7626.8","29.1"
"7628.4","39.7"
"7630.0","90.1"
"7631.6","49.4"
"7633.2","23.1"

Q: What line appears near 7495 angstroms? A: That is [N II]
